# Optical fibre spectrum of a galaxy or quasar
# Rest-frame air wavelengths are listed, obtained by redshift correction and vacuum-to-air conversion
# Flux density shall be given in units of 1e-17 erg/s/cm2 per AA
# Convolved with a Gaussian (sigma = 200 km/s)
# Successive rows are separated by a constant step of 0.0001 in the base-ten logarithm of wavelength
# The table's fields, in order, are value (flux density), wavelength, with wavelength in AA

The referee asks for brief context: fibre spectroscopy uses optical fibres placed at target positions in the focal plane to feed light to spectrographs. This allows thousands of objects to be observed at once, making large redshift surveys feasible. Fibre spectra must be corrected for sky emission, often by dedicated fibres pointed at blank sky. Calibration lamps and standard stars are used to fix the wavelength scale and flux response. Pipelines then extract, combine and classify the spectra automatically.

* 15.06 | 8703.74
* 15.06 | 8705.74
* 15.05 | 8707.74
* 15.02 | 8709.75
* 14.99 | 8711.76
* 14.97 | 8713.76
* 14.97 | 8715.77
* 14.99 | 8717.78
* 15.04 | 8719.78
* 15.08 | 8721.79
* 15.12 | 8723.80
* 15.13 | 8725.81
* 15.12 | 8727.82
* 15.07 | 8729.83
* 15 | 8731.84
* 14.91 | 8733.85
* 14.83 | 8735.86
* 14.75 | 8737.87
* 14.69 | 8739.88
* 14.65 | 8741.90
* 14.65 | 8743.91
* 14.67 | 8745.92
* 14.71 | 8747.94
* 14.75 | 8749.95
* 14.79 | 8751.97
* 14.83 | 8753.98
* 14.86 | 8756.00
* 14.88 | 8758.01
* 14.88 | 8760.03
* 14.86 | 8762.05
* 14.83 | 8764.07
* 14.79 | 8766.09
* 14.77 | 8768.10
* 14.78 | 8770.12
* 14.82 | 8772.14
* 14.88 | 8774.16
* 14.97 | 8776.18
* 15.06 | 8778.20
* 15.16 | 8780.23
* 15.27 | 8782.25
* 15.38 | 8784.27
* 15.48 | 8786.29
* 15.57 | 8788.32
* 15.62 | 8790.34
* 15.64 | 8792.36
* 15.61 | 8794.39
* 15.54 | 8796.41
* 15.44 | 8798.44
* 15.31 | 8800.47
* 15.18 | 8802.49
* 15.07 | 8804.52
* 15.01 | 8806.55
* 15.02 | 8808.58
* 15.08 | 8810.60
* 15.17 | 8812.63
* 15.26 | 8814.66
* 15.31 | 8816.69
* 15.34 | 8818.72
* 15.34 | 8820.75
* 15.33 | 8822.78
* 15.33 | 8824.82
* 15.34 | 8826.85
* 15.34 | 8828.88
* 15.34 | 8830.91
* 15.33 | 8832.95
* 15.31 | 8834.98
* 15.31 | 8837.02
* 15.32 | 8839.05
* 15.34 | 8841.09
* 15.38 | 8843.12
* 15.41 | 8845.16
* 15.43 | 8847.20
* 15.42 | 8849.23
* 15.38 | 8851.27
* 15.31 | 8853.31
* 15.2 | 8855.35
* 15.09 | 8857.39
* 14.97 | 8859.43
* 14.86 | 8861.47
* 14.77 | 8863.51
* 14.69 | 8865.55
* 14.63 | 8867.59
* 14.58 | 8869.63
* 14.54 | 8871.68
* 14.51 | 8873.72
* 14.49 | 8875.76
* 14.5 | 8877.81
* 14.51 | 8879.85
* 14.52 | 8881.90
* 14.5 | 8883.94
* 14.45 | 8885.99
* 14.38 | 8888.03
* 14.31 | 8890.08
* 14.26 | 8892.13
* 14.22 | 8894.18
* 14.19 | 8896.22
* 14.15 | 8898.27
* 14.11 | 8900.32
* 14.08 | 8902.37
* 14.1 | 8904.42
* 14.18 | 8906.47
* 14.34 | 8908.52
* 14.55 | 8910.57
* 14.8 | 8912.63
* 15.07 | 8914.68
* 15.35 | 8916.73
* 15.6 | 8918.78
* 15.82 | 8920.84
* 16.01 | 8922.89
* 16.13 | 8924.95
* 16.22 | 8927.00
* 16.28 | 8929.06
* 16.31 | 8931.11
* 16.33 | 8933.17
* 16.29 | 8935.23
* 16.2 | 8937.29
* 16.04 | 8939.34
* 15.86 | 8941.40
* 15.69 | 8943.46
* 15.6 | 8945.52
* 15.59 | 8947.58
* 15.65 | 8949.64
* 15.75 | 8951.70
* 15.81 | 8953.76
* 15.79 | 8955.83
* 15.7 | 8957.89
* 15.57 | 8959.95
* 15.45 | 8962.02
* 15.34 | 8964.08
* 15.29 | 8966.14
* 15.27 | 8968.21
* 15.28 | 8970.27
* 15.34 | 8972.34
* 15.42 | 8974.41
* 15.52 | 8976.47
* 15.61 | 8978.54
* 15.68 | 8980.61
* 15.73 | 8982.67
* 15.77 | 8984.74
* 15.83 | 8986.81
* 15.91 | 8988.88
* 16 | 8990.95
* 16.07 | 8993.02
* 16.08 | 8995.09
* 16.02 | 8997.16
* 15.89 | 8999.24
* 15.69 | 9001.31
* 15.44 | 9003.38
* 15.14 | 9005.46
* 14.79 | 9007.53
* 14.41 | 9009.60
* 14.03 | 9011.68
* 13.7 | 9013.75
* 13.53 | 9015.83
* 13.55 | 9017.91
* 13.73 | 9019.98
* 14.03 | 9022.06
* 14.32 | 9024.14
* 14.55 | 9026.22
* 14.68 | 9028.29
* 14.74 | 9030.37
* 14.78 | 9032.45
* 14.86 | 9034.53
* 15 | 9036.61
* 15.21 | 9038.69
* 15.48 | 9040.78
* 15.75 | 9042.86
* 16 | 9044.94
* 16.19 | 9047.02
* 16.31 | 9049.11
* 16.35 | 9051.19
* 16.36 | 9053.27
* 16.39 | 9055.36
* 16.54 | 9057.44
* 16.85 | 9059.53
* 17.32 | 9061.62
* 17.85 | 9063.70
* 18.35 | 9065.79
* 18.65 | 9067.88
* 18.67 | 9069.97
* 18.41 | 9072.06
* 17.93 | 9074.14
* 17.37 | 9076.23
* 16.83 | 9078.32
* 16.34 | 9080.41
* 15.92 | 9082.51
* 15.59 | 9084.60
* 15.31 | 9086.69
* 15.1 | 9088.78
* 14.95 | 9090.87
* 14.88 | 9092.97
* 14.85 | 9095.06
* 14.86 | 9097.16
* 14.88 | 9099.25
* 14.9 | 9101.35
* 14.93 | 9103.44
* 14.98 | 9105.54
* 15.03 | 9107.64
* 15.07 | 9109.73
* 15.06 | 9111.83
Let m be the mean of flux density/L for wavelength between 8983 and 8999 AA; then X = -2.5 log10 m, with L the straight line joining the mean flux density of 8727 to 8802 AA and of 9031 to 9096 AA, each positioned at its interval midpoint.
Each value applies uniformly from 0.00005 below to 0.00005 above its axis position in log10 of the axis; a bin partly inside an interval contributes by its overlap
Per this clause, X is 0.005 mag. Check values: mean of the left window 15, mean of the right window 16.3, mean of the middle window 15.9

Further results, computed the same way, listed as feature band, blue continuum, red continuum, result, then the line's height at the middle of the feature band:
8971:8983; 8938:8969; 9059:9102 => 0.02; 15.8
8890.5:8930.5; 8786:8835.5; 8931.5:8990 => 0.05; 15.6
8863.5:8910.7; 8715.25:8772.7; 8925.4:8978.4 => 0.08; 15.5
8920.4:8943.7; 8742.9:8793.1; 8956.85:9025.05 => -0.07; 15.1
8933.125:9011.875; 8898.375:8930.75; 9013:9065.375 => -0.03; 15.2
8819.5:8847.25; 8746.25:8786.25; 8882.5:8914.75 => -0.05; 14.6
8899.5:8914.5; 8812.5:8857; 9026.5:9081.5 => 0.10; 15.7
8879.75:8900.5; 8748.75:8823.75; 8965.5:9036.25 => 0.06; 15.1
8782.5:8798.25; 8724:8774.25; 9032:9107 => -0.04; 15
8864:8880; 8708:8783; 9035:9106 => 0.06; 15.4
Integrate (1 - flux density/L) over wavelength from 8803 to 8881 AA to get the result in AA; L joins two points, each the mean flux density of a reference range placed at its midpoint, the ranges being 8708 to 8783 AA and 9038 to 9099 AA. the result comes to 1.3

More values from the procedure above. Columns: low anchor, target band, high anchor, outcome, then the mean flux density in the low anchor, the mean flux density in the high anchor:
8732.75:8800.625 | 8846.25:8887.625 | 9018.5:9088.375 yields 1.6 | 15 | 16.1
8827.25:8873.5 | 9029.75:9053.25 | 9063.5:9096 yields 1.2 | 15.1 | 16.7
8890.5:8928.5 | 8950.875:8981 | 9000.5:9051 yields -1.3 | 14.9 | 14.9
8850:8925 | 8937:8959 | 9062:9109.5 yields -0.9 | 14.7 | 16.2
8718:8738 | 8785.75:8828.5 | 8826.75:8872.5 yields -0.7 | 15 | 15.1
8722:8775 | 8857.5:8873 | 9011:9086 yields 0.5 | 14.9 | 15.9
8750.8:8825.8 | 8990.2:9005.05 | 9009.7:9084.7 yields -0.1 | 15.1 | 15.9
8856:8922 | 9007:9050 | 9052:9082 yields 5.2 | 14.6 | 17.4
